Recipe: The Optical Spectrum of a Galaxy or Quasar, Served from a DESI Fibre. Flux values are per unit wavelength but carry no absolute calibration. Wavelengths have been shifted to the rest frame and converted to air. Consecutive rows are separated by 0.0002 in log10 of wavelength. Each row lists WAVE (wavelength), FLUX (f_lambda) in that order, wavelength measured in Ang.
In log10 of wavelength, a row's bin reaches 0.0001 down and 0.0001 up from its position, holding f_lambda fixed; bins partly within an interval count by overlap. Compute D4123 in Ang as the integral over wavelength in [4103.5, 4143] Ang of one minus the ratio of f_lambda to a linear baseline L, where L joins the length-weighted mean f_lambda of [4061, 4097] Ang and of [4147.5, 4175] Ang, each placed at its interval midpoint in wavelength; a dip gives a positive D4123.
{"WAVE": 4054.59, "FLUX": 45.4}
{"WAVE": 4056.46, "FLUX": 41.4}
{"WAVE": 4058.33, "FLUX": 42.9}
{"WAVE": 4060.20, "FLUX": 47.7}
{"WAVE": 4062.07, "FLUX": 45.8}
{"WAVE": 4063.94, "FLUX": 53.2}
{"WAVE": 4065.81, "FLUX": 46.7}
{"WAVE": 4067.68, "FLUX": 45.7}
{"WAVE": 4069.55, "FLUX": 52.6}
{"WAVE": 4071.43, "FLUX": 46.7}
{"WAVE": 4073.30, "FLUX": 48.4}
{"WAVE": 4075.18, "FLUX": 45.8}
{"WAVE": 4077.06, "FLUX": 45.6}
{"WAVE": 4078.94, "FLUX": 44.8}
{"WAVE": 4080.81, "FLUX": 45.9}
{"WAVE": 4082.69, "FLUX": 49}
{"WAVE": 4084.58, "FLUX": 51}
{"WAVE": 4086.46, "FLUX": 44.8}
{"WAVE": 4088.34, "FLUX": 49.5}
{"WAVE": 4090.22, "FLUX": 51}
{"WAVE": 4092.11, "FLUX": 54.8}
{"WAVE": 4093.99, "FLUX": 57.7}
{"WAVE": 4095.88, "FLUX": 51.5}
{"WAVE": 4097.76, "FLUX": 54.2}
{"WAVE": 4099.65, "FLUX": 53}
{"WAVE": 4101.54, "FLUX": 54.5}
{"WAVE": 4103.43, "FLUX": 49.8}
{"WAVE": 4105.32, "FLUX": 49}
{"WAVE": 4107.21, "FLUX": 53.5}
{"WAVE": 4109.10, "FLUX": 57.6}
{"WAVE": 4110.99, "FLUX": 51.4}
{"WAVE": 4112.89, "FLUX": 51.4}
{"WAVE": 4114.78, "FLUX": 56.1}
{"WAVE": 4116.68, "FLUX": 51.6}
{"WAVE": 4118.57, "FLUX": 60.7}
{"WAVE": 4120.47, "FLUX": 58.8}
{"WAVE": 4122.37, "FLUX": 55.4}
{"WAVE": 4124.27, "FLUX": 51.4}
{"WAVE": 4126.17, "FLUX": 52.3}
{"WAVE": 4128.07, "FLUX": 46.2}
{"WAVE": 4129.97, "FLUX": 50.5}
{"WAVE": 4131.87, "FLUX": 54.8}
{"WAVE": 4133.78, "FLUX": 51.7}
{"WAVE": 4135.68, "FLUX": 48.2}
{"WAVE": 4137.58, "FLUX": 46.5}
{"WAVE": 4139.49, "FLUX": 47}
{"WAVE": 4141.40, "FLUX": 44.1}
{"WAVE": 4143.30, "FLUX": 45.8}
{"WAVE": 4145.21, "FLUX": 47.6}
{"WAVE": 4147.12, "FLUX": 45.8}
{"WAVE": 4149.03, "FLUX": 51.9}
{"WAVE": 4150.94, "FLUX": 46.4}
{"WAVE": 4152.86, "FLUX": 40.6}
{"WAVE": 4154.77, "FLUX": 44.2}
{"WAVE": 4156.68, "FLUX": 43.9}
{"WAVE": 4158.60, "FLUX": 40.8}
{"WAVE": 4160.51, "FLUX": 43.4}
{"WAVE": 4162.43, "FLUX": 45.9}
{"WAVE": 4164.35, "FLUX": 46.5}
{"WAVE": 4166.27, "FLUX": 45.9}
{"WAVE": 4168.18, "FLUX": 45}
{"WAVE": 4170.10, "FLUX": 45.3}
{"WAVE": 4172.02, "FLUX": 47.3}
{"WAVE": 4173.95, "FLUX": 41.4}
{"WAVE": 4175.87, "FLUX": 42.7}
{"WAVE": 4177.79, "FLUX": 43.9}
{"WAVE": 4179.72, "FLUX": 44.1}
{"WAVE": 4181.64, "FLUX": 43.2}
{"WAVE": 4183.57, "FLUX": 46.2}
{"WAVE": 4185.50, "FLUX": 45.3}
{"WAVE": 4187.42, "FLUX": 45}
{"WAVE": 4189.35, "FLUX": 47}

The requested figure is -4.2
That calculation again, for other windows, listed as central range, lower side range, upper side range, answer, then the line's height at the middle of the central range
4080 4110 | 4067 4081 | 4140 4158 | -3.3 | 46.6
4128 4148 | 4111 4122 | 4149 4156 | 0.4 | 49.1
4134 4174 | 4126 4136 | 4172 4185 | 1.5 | 47.4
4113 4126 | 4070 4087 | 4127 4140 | -1.7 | 48.8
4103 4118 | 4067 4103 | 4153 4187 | -1.5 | 48.2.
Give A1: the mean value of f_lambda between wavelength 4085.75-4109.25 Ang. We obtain 52.3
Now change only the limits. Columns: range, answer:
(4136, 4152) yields 46.9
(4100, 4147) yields 51.4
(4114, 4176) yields 48.1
